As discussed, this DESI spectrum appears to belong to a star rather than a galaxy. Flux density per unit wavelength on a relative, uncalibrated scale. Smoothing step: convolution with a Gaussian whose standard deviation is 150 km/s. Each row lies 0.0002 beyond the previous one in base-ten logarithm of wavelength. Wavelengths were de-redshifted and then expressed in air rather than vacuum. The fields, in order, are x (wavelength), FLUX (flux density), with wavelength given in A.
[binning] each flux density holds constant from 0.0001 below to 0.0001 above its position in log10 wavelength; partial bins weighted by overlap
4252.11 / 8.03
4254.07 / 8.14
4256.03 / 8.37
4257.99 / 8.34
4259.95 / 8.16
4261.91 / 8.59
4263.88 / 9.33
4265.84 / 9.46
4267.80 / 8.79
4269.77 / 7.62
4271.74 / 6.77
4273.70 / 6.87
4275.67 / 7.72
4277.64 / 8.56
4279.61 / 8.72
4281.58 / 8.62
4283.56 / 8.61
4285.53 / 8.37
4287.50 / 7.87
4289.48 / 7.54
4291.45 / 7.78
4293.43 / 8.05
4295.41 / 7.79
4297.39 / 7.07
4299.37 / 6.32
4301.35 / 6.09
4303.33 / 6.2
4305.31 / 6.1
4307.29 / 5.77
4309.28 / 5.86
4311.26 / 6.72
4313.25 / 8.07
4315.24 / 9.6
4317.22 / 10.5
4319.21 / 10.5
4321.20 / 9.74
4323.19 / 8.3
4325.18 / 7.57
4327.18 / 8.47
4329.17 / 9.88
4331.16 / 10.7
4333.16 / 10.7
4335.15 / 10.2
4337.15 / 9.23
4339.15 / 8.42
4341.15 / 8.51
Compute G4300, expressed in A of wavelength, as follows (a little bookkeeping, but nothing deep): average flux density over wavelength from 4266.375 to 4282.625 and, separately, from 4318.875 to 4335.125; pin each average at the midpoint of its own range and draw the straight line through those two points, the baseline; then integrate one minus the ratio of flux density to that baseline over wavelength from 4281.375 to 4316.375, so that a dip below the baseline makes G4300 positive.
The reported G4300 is 5.35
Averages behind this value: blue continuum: 8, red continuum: 9.49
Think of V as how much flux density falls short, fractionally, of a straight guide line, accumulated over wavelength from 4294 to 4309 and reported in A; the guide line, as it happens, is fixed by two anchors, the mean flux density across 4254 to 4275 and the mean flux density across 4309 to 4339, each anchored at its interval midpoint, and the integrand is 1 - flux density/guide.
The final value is 3.9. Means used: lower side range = 8.22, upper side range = 9.13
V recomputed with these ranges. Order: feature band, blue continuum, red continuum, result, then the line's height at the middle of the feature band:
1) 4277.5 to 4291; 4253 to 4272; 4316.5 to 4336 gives 0.82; 8.83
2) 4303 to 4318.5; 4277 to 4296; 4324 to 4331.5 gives 2.18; 8.67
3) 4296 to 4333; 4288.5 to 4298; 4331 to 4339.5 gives 3.38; 8.78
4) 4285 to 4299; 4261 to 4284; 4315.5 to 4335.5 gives 1.73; 8.79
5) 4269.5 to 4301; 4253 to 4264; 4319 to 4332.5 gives 3.65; 8.76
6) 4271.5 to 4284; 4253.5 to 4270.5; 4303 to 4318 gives 0.21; 8.17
